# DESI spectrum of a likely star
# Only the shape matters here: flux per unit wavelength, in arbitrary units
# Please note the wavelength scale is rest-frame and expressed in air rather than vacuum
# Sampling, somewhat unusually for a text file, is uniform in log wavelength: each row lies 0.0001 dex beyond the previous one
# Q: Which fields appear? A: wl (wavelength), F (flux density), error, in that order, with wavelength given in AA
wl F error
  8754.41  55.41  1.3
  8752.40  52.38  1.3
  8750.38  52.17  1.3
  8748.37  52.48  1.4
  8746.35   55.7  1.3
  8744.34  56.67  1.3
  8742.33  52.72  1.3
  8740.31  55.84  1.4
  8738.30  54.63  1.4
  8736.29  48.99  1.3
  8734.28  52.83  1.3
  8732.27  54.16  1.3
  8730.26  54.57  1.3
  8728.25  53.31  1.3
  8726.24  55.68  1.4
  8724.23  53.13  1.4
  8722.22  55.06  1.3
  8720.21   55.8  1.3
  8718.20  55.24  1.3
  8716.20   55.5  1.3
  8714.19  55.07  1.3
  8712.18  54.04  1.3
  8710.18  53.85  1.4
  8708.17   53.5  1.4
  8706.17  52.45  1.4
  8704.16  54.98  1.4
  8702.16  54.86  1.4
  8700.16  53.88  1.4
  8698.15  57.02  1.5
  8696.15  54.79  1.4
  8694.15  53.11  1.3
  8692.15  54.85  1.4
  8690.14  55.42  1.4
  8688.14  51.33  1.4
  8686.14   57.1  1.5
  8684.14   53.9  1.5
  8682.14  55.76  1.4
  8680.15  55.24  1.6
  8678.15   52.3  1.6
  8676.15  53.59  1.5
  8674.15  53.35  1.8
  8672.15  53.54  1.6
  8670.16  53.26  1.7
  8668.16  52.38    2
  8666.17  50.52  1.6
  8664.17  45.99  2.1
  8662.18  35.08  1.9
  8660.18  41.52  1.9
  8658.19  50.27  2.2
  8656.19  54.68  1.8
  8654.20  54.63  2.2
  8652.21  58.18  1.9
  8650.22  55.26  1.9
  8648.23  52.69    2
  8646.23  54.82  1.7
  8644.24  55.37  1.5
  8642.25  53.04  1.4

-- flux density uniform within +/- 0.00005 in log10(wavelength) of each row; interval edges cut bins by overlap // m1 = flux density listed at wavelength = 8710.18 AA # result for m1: 53.85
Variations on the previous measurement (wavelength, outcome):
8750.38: 52.17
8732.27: 54.16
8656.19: 54.68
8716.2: 55.5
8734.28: 52.83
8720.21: 55.8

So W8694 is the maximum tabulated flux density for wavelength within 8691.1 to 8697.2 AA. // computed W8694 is 54.85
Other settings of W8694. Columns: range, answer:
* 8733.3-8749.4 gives 56.67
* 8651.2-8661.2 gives 58.18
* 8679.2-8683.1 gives 55.76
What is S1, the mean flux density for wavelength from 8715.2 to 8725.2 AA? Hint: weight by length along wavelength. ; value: 55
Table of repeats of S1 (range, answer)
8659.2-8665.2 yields 40.9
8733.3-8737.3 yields 50.9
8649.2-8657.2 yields 55.7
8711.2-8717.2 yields 54.8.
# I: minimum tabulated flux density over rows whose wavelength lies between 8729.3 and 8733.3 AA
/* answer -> 54.16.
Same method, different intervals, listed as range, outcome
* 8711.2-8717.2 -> 54.04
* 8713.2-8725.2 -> 53.13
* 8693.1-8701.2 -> 53.11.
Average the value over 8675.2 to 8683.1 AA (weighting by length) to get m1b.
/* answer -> 54.3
